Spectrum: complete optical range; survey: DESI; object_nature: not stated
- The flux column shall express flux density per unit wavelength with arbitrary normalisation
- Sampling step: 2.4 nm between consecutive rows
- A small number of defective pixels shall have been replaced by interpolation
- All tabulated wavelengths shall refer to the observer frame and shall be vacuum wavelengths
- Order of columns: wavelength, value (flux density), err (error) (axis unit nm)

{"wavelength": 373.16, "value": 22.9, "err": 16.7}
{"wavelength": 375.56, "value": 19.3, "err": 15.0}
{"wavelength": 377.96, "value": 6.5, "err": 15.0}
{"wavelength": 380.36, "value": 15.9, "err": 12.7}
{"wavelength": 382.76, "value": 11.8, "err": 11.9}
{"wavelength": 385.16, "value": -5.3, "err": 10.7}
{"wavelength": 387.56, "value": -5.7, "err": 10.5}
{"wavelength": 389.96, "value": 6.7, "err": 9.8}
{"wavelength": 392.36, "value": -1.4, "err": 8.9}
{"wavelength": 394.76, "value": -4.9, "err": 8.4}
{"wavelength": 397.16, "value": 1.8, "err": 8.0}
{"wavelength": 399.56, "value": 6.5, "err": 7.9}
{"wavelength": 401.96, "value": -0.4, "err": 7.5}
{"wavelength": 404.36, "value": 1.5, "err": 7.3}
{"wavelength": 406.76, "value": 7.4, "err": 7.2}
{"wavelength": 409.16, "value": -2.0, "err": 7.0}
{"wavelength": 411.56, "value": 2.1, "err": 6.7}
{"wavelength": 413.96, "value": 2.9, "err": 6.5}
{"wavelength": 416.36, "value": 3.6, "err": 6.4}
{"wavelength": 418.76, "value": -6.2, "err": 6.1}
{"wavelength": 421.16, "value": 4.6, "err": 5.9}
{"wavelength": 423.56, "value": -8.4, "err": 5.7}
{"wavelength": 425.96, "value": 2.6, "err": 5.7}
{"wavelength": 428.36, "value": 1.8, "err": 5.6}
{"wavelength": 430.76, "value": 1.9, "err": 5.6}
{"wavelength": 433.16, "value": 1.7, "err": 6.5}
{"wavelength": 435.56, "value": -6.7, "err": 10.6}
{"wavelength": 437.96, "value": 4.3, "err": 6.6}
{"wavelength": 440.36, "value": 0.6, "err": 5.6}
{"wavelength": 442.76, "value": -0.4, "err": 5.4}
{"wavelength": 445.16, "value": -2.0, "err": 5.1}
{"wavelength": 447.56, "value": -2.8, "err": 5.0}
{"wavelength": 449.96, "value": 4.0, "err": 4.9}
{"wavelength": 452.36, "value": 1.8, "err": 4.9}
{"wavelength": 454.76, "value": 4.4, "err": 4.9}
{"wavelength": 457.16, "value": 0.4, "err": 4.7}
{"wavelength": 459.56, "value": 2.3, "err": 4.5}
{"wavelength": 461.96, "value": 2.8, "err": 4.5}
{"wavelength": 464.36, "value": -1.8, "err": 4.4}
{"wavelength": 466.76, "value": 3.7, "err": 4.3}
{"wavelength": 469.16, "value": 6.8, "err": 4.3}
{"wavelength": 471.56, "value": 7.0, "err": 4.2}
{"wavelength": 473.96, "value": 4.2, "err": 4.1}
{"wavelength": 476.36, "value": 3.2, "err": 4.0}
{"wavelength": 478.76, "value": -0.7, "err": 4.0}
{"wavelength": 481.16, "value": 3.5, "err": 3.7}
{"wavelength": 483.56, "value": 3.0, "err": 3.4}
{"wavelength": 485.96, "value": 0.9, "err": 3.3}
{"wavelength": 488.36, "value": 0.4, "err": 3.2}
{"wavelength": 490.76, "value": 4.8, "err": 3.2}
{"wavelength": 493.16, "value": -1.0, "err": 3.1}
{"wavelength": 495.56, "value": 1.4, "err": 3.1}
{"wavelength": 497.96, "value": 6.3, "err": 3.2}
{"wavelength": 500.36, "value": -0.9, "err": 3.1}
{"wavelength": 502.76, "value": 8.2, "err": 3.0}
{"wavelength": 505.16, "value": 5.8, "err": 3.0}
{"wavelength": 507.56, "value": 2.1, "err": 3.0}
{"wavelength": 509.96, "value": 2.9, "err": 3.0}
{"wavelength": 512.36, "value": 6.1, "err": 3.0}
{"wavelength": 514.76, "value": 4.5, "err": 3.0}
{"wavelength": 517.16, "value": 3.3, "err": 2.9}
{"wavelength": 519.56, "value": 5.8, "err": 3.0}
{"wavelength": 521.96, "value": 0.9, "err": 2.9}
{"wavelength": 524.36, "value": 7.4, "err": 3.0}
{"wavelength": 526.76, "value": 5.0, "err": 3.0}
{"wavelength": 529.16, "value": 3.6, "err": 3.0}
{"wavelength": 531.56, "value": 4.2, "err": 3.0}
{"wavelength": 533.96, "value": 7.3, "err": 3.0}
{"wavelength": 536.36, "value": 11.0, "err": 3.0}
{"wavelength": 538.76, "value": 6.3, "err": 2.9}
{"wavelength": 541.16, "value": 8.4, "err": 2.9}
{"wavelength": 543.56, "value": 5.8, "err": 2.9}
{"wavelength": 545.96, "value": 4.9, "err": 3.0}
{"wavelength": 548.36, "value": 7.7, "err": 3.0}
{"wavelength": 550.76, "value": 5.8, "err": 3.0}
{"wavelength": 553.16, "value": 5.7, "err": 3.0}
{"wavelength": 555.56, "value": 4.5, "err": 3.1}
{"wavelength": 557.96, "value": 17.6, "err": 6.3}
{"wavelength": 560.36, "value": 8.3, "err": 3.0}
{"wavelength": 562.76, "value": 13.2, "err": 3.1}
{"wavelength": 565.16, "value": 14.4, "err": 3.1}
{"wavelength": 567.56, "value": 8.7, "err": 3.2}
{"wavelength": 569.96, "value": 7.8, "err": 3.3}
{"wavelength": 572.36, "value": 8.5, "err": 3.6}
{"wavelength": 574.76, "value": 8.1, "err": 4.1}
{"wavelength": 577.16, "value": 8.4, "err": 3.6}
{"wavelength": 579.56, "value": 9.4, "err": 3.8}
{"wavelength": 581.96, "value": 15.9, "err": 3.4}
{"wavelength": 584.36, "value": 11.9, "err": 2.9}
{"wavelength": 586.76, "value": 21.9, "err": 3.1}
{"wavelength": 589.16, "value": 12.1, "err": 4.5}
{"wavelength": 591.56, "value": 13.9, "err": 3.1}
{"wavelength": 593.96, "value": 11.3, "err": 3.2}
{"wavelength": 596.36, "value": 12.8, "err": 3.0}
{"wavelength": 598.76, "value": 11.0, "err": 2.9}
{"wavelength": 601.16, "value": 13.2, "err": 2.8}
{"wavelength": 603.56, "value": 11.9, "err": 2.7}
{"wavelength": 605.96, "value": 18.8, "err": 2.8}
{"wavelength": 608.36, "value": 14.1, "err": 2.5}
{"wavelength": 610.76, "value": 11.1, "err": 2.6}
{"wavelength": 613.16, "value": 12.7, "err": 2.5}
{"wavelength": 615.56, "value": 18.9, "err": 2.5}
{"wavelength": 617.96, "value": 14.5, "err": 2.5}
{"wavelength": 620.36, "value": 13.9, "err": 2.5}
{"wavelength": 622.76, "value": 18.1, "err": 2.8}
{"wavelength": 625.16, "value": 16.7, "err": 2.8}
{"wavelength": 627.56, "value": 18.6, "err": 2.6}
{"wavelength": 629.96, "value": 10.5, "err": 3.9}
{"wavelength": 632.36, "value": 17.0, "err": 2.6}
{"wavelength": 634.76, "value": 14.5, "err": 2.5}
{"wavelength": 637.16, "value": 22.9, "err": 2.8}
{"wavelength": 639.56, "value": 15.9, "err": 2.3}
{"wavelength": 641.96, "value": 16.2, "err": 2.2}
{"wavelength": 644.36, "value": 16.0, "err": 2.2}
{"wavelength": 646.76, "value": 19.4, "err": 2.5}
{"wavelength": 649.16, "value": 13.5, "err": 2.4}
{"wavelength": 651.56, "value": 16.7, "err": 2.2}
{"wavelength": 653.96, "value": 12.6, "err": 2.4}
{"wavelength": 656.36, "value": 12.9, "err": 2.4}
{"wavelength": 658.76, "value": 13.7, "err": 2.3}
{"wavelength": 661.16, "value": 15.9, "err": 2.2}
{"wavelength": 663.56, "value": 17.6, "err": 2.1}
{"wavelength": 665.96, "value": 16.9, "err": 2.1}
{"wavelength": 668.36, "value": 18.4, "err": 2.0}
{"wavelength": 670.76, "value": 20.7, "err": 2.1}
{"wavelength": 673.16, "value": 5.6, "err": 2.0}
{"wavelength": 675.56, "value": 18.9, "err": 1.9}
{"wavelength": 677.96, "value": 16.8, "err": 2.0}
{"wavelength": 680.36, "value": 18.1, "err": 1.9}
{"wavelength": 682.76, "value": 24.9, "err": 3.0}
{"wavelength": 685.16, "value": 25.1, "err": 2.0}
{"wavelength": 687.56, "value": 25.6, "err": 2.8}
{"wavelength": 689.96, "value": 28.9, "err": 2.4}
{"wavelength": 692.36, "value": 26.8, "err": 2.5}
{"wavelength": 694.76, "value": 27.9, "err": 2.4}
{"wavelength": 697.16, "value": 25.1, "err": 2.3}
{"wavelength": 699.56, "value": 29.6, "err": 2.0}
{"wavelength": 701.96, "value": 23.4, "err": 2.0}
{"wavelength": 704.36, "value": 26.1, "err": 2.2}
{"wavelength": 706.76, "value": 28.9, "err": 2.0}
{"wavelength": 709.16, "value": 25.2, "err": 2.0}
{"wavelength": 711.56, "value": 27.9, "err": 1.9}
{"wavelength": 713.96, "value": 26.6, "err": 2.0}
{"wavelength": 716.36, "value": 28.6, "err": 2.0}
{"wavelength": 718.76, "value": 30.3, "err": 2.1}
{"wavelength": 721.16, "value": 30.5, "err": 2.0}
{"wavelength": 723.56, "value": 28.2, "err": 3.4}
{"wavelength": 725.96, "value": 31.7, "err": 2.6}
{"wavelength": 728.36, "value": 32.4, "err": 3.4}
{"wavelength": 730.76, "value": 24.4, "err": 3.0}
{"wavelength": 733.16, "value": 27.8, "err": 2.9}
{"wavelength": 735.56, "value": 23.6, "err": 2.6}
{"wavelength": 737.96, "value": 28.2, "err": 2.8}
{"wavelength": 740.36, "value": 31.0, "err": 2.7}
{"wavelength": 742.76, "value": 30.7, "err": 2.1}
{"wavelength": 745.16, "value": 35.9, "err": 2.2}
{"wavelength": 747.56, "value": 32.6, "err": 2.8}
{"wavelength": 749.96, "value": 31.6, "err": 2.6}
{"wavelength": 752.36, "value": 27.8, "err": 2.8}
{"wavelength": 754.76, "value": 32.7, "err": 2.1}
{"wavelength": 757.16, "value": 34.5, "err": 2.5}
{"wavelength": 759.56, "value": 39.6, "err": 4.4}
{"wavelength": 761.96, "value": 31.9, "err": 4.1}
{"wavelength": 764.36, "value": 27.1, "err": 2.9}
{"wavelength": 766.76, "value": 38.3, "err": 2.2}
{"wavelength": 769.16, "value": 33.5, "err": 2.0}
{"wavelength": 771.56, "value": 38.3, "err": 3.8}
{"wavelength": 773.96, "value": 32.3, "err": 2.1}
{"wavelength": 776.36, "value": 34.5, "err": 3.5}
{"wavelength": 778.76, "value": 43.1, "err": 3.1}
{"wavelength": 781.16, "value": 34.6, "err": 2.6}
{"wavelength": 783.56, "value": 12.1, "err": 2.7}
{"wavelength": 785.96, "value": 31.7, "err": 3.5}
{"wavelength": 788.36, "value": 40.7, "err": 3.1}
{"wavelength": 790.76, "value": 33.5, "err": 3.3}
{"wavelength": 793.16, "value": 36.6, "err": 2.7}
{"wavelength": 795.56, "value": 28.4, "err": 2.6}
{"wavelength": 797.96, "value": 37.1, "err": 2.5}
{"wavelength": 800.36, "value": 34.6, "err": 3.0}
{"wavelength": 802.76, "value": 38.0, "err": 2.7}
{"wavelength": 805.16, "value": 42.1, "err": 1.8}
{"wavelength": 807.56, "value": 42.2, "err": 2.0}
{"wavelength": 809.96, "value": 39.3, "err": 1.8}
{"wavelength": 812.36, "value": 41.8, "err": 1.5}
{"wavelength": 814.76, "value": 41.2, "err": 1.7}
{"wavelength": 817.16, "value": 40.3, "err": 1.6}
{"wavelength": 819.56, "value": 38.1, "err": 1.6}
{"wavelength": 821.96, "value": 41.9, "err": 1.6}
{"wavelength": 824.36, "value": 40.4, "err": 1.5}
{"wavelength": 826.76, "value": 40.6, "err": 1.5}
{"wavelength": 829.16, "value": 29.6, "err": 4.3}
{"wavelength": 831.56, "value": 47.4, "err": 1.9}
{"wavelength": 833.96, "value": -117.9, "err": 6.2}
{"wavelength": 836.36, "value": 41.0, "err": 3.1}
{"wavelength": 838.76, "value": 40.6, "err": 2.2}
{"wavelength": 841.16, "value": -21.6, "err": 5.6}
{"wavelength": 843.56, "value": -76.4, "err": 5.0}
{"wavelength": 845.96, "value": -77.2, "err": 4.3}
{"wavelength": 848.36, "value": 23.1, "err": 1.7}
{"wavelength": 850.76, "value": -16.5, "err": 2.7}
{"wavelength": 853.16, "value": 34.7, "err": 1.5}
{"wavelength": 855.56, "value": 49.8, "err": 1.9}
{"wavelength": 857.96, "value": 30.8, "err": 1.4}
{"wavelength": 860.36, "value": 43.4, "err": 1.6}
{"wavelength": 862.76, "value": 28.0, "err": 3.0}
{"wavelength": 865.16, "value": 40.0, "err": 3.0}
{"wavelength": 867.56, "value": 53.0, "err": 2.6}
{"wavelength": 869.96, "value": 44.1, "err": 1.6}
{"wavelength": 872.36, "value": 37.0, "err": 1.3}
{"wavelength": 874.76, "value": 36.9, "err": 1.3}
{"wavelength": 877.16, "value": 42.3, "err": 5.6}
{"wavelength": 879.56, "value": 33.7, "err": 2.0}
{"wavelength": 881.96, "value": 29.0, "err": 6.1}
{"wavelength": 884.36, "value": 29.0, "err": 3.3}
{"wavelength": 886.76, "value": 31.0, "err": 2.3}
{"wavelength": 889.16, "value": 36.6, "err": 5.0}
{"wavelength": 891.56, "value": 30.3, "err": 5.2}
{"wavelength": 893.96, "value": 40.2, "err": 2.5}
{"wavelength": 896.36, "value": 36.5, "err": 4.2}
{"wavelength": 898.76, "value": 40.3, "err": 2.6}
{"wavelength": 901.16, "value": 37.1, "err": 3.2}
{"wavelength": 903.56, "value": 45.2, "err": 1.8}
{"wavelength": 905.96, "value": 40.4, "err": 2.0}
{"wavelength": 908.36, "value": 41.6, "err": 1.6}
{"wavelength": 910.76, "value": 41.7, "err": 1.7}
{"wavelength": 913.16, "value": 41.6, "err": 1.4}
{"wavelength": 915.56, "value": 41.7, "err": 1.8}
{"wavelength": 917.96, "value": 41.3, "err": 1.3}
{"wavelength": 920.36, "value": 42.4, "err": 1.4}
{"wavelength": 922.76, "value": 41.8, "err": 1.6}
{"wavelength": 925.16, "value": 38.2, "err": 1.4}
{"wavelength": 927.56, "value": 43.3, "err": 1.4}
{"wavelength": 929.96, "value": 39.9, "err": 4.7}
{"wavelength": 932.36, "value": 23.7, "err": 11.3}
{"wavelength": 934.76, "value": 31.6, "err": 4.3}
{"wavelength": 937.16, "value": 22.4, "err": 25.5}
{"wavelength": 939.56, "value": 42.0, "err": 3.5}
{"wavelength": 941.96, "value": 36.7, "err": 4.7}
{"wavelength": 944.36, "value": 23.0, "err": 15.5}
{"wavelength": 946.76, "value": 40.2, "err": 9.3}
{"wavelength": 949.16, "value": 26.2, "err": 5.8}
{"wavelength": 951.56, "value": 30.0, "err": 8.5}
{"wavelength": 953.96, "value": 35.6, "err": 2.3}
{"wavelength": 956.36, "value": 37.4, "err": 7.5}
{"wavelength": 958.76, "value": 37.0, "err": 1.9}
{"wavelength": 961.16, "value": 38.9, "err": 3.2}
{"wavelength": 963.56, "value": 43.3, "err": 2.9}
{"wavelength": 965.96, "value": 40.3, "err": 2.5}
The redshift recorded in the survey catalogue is 0.71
